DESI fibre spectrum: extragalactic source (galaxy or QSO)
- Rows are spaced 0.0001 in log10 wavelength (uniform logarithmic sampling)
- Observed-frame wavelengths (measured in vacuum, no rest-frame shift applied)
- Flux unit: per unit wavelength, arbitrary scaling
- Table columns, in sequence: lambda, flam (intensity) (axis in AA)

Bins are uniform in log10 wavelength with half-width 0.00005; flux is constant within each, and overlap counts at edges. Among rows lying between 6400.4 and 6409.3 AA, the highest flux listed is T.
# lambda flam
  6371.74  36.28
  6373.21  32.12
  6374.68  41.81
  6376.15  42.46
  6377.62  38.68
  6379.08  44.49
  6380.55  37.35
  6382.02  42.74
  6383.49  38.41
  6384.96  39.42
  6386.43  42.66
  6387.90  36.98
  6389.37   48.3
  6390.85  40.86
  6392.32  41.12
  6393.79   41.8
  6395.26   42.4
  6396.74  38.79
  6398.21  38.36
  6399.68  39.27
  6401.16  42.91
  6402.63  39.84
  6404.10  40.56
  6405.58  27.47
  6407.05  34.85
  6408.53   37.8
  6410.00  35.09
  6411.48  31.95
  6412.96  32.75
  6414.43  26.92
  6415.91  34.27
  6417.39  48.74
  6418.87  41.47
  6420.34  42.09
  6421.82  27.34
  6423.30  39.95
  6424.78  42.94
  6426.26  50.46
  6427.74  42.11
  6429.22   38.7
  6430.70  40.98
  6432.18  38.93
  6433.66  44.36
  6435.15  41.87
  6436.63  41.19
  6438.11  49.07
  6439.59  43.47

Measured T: 42.91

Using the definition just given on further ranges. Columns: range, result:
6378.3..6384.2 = 44.49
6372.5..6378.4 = 42.46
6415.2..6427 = 50.46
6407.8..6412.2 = 37.8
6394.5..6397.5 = 42.4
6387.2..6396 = 48.3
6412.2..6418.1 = 48.74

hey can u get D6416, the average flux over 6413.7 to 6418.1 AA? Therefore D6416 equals 36.5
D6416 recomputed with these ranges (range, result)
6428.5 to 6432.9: 39.6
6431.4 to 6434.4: 41.7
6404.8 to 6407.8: 31.2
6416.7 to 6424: 39.9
